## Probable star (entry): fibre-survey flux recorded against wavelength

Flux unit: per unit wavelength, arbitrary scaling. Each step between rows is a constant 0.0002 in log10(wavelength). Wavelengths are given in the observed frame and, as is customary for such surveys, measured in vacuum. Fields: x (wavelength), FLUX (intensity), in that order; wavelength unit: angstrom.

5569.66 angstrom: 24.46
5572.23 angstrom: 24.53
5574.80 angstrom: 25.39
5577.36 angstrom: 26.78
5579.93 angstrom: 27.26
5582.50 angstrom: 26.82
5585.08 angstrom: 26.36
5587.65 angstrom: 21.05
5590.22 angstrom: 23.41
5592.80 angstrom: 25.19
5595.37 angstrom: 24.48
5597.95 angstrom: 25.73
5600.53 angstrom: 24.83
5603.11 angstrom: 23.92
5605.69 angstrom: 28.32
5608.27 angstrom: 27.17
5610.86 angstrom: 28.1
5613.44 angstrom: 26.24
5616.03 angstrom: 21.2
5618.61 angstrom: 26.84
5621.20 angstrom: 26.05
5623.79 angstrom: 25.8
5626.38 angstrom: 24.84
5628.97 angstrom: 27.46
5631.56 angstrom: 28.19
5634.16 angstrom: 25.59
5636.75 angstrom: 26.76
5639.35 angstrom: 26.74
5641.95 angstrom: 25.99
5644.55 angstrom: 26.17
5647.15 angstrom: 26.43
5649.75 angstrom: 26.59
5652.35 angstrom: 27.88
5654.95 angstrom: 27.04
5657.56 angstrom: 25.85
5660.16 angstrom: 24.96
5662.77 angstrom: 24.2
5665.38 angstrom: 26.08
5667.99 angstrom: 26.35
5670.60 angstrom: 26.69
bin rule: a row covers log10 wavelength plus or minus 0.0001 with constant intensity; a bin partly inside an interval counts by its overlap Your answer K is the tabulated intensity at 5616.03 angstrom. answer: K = 21.2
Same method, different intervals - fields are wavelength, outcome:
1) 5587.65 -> 21.05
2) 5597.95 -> 25.73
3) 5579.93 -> 27.26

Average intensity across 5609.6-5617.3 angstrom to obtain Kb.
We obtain 25.2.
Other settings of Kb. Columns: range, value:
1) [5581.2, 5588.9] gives 24.7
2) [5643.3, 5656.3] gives 26.8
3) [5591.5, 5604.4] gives 24.8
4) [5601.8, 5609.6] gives 26.5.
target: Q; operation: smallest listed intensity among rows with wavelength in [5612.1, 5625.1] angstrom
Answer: 21.2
